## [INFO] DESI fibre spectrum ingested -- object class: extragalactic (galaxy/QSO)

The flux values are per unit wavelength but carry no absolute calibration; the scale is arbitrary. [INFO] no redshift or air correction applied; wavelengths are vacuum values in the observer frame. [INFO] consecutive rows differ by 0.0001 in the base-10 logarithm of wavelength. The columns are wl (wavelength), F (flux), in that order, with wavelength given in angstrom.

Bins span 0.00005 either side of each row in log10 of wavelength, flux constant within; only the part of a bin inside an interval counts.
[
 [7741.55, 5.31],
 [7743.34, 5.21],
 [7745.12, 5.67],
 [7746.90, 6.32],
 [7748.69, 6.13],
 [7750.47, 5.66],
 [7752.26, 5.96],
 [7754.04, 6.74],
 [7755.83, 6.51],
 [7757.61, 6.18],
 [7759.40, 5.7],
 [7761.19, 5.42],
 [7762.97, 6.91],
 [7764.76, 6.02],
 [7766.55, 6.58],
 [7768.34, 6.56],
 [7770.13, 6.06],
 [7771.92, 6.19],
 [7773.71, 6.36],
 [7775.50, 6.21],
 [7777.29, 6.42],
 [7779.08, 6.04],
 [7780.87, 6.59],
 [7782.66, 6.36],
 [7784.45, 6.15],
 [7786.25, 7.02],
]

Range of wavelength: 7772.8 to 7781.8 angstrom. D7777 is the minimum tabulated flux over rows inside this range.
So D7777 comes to 6.04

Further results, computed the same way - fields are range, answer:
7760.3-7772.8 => 5.42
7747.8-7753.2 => 5.66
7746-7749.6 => 6.13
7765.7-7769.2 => 6.56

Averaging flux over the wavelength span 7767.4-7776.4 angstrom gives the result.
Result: 6.28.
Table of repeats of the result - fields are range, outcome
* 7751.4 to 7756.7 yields 6.41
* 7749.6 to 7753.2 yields 5.82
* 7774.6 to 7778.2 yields 6.32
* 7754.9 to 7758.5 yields 6.35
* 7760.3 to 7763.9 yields 6.17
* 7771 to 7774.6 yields 6.27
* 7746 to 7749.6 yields 6.22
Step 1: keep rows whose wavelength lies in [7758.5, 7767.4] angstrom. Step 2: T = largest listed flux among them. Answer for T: 6.91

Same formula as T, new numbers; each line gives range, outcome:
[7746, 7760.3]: 6.74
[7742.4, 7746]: 5.67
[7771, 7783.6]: 6.59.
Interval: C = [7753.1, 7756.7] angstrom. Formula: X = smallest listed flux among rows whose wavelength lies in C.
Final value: 6.51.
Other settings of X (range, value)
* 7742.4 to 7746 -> 5.21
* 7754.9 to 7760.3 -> 5.7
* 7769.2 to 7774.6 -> 6.06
